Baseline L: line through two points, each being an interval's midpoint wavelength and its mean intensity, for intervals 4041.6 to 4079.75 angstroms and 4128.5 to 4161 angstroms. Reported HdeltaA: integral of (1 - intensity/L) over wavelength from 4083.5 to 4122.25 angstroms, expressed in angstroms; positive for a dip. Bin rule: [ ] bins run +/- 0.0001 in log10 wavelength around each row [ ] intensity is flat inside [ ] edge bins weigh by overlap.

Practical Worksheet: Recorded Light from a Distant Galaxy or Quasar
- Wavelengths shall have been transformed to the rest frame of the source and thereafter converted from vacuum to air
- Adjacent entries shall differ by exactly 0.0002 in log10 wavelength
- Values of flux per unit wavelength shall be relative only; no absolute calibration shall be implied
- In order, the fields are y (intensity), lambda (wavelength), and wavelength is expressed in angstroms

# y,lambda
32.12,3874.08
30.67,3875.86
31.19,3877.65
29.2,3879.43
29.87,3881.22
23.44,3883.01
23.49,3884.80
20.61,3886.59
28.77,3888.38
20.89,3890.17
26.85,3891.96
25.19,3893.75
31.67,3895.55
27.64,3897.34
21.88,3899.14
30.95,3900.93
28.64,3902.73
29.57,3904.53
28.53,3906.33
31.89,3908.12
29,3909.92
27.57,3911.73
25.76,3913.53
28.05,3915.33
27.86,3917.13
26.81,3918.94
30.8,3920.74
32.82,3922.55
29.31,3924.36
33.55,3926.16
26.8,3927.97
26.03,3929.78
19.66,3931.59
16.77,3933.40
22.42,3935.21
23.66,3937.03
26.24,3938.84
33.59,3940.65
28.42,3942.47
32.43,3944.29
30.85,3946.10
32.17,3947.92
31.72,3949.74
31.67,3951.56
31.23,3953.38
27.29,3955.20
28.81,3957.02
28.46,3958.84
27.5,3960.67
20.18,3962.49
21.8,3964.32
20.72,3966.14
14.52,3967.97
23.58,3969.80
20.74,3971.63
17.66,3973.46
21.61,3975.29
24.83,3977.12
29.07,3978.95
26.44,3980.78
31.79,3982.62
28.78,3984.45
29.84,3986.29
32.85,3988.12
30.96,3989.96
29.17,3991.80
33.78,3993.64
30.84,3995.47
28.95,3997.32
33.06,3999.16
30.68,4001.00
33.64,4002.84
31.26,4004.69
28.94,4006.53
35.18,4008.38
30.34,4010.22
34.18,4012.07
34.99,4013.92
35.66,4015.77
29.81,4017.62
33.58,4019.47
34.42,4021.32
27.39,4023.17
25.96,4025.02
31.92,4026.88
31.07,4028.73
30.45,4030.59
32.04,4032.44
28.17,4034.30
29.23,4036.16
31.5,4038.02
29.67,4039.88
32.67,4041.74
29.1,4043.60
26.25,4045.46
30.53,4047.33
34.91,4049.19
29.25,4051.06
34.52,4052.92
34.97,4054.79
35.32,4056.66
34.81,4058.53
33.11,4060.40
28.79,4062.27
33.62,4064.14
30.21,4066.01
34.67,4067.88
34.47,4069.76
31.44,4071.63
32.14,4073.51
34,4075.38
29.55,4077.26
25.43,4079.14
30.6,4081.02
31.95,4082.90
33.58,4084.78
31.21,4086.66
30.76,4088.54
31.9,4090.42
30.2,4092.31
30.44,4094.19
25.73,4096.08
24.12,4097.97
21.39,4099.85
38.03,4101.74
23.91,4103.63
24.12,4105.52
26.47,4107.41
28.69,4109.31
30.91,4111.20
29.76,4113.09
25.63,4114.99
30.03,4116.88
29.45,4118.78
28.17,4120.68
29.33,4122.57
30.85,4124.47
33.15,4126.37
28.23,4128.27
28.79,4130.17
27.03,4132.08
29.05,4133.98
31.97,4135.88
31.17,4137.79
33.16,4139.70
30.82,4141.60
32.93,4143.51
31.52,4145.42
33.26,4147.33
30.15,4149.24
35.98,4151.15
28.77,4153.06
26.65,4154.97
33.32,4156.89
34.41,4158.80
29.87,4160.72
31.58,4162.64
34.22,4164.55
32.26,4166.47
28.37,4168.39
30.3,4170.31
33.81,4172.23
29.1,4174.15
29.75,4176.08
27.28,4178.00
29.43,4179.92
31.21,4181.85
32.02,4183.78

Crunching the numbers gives 3.4 angstroms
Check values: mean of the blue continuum 31.9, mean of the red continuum 31.1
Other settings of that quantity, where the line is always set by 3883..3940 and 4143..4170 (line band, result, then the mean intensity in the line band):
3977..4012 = -2.9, 30.8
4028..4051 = -0.9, 30.4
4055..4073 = -2.0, 33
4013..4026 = -1.3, 31.7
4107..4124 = 1.1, 28.8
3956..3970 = 2.3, 23.2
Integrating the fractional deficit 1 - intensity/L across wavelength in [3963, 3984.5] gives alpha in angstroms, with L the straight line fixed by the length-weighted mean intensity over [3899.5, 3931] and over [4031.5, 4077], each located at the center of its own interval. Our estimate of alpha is 5.0 angstroms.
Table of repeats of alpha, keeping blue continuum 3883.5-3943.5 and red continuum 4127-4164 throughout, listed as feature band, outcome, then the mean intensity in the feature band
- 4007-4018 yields -1.77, 33.3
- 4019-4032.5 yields -0.81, 30.7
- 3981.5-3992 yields -0.85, 30.6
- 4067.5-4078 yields -1.02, 32.7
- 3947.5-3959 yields -1.05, 30.2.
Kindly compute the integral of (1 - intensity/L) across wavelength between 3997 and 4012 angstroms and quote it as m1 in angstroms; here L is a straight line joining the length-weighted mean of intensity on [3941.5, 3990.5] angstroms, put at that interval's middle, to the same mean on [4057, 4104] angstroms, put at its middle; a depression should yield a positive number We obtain -1.91 angstroms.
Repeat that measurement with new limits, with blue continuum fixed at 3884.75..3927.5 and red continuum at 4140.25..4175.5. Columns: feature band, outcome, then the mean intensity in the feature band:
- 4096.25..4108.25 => 1.7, 26.3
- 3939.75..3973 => 2.1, 26.8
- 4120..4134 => 0.8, 29.4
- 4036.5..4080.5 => -2.4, 31.7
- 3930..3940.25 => 2.1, 22.6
